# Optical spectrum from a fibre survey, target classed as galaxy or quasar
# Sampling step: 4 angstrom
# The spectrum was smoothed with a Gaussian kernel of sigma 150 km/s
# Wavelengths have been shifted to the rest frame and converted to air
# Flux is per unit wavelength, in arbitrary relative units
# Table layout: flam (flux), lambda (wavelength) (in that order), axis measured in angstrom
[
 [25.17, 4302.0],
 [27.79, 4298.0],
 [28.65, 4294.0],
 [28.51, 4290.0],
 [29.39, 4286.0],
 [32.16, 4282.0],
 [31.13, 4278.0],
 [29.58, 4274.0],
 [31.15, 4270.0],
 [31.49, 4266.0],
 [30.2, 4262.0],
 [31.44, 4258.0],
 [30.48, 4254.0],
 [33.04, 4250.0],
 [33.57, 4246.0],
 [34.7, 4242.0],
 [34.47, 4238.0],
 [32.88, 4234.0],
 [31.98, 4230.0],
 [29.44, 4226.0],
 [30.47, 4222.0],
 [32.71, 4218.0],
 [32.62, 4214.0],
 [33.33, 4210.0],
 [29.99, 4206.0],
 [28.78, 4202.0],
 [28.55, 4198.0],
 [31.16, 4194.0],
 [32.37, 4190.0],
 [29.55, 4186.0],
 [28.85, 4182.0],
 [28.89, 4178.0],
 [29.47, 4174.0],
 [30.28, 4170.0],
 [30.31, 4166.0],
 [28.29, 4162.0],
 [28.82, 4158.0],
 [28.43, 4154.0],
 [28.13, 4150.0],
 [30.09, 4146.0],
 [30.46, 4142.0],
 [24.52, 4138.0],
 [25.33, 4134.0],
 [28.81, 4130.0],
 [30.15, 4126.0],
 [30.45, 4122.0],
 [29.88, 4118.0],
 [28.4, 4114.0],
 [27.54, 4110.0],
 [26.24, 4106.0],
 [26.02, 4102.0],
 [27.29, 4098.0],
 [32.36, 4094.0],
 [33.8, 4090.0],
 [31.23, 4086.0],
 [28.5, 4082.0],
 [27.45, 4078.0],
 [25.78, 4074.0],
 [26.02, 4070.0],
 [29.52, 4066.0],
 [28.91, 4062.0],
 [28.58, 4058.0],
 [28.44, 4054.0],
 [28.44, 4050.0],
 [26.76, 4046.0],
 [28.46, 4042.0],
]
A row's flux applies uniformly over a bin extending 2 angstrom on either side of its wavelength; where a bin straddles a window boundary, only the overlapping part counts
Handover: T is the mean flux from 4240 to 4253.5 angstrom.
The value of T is 33.4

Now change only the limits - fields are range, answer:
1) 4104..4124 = 28.5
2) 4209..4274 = 32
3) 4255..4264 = 30.8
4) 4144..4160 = 28.9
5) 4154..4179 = 29.3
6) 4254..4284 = 31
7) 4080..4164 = 28.8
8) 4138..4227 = 29.9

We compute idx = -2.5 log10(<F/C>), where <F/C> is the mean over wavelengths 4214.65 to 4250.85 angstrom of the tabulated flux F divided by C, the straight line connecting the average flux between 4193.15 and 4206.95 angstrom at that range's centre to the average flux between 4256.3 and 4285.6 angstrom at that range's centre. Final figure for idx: -0.084 mag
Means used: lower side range 29.5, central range 32.6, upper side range 30.9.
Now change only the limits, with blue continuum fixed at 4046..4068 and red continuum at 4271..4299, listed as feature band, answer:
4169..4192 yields -0.025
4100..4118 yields 0.058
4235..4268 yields -0.101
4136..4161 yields 0.024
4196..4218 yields -0.054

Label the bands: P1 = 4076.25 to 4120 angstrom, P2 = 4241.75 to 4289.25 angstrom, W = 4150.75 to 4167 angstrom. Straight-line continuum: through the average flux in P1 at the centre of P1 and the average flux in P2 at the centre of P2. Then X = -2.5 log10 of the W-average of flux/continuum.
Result 0.04 mag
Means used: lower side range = 29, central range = 28.8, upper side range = 31.3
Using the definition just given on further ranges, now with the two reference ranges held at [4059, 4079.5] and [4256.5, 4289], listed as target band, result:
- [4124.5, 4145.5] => 0.025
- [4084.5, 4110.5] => -0.047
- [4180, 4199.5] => -0.025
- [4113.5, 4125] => -0.053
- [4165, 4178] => -0.024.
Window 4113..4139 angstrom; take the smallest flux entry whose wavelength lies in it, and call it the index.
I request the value 24.52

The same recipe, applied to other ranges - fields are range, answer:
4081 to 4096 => 28.5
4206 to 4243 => 29.44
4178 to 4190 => 28.85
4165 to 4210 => 28.55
